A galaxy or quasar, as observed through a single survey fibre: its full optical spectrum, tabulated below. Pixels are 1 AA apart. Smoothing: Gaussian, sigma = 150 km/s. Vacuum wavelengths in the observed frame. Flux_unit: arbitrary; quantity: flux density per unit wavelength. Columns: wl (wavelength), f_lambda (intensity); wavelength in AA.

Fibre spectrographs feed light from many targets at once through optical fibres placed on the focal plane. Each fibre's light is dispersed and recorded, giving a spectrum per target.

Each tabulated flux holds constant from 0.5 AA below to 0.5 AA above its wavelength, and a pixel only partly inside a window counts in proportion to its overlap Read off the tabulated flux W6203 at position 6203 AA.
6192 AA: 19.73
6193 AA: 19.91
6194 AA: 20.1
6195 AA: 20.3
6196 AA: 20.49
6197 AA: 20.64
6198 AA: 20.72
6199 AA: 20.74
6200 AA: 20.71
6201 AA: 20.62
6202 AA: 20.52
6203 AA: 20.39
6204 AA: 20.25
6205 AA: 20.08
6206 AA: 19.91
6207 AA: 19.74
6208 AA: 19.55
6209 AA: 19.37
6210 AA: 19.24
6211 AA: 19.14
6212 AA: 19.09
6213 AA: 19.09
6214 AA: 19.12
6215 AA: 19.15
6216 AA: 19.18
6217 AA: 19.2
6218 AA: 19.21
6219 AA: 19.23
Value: 20.39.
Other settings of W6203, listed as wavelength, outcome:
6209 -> 19.37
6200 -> 20.71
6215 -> 19.15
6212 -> 19.09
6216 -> 19.18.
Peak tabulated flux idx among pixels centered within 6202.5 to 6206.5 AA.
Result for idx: 20.39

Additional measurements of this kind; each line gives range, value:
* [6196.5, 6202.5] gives 20.74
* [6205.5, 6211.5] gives 19.91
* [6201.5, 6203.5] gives 20.52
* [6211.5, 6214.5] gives 19.12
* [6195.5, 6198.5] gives 20.72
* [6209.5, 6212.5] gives 19.24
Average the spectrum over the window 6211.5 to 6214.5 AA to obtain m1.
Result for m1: 19.1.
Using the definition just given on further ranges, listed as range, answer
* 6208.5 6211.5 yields 19.2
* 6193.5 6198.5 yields 20.4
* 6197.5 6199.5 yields 20.7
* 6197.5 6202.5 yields 20.7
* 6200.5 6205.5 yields 20.4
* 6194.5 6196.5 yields 20.4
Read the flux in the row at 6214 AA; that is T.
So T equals 19.12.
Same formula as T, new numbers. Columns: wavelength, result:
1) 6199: 20.74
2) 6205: 20.08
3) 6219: 19.23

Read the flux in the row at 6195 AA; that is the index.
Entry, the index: 20.3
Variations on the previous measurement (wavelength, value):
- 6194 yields 20.1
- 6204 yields 20.25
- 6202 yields 20.52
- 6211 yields 19.14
